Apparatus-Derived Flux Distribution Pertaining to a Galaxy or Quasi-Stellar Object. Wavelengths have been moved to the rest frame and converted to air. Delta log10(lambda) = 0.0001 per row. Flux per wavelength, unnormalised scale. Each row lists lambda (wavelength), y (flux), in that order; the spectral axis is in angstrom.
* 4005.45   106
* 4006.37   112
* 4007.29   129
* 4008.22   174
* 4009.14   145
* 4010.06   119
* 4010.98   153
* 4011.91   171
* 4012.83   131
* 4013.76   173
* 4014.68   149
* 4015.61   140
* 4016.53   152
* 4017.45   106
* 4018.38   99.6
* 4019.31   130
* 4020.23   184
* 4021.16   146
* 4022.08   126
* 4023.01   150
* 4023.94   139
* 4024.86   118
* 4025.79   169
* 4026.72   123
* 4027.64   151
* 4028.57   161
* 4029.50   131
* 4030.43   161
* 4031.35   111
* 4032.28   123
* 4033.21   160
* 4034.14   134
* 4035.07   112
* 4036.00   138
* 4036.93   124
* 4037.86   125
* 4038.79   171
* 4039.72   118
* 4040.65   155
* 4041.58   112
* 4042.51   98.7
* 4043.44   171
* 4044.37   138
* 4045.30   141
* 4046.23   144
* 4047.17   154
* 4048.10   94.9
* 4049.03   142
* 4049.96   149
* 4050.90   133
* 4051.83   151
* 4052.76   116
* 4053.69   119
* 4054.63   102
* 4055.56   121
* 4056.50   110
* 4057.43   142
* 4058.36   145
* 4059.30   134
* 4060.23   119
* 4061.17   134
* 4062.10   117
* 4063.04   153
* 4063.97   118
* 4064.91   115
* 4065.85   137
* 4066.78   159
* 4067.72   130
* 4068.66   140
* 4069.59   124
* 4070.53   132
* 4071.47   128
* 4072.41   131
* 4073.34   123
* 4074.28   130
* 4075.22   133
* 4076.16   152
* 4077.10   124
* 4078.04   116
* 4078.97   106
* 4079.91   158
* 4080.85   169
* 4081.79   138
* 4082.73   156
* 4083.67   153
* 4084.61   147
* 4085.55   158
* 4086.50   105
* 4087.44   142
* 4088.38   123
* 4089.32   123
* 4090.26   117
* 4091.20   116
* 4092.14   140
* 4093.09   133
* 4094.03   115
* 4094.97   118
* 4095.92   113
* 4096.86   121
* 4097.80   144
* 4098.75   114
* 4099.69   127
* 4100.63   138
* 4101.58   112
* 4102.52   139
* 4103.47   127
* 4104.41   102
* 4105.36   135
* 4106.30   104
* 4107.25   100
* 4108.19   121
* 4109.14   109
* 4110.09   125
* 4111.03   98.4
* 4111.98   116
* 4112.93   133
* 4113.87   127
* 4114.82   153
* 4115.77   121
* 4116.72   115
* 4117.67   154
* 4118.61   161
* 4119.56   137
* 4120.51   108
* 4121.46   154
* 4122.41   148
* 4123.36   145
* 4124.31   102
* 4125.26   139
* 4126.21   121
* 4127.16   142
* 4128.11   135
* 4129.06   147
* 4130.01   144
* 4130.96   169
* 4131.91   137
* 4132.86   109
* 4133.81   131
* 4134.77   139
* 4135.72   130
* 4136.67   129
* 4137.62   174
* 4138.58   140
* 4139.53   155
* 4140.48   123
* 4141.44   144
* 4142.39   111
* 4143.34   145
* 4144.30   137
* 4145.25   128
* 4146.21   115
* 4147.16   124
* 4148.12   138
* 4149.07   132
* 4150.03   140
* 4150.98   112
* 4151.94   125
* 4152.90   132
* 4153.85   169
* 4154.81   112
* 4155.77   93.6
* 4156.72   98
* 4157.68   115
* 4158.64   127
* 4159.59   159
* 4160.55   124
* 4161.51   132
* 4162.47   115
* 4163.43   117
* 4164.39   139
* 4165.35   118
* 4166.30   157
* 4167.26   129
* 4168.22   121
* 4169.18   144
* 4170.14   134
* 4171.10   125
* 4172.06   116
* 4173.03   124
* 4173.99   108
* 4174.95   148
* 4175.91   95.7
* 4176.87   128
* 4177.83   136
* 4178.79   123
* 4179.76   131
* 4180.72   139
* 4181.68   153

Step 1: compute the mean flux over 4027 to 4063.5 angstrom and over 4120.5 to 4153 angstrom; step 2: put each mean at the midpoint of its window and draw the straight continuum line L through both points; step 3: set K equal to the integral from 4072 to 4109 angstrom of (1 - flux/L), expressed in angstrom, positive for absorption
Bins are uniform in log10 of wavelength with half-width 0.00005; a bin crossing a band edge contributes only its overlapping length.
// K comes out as 1.5 angstrom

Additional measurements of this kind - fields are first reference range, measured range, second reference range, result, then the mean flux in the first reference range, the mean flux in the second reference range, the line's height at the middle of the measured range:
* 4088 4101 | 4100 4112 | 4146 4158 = 0.6 angstrom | 124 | 124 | 124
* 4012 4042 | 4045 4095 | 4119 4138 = 2.1 angstrom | 139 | 137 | 138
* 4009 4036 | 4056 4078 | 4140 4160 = 0.7 angstrom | 140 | 128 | 136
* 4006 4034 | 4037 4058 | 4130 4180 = 1.0 angstrom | 141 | 130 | 139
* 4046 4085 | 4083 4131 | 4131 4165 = 1.0 angstrom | 133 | 130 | 132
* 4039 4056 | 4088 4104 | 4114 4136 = 1.2 angstrom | 132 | 136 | 135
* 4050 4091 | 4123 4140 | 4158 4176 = -1.1 angstrom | 132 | 129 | 130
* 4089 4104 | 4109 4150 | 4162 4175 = -2.5 angstrom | 125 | 128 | 126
